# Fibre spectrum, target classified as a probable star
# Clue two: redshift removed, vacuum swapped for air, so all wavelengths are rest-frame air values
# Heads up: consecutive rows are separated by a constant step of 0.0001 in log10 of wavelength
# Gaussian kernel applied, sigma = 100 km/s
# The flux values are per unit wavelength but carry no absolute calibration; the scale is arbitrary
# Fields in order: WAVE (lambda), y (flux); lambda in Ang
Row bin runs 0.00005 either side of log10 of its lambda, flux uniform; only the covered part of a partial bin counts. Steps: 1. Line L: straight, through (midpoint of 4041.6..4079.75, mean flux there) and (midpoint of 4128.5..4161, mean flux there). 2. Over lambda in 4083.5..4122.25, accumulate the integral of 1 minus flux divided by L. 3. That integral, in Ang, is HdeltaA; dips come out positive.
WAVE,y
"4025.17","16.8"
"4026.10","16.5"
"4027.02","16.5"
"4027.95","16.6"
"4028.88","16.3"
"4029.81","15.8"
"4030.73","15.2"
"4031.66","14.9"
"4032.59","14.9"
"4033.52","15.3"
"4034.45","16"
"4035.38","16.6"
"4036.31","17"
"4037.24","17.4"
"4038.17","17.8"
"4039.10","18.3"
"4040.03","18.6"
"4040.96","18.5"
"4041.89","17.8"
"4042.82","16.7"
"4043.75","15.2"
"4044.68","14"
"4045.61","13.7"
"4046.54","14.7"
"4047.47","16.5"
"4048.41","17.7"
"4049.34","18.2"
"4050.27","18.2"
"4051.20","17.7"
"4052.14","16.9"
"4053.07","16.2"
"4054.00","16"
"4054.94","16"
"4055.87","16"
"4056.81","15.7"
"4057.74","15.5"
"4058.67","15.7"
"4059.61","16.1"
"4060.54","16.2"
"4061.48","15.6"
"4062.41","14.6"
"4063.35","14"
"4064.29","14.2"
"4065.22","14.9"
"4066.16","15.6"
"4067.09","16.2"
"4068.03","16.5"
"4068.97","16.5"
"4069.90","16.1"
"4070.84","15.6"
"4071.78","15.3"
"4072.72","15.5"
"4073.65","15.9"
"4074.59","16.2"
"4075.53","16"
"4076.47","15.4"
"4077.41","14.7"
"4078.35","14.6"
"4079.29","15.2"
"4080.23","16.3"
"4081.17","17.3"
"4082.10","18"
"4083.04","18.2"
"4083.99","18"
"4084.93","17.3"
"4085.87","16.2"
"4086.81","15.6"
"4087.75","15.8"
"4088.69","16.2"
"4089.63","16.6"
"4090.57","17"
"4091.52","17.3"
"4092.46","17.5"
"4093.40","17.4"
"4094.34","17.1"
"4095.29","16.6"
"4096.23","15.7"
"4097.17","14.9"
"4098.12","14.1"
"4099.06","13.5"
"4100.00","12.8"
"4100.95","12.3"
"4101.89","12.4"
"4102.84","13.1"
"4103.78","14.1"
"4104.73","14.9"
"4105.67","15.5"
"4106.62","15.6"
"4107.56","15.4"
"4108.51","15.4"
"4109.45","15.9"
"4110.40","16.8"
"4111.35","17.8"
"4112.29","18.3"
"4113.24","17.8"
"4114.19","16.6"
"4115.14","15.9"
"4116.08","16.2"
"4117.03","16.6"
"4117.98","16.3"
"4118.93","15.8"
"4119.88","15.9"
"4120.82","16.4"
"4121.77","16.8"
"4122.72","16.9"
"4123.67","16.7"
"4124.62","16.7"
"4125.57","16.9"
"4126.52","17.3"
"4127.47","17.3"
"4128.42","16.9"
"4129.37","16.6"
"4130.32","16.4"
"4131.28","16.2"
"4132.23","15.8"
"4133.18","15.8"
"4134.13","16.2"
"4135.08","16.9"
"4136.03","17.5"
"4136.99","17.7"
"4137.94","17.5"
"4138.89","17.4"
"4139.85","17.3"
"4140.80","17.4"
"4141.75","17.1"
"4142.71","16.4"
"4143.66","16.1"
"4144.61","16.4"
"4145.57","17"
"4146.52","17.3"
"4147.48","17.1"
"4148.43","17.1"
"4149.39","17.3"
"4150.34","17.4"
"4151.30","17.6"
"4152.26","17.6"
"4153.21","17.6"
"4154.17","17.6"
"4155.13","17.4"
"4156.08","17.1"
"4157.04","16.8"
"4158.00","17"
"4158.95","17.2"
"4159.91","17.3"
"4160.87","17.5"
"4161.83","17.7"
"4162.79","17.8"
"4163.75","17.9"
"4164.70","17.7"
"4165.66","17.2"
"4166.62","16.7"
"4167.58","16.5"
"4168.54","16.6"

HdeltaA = 1.25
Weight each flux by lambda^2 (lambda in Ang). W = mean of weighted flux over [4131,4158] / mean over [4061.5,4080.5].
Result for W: 1.14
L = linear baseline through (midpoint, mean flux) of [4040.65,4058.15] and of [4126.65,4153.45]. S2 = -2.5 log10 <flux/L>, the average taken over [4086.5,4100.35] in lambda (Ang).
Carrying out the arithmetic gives 0.05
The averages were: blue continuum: 16.4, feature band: 15.9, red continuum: 17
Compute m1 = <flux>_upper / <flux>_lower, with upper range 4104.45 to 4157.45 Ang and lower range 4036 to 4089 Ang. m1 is 1.03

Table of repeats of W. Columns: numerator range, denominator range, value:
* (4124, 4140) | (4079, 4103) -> 1.08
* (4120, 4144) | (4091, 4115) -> 1.10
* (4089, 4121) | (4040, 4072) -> 1.00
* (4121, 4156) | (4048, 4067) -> 1.10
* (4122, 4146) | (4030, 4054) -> 1.06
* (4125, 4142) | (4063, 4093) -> 1.08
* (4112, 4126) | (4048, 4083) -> 1.06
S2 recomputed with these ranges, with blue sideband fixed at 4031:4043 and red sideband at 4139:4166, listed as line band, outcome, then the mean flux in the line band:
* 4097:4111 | 0.18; 14.5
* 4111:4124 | 0.03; 16.7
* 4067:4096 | 0.04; 16.4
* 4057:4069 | 0.10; 15.5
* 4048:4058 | 0.01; 16.8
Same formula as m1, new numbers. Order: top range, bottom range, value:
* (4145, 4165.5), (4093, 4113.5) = 1.14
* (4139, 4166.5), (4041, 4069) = 1.08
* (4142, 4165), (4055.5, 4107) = 1.10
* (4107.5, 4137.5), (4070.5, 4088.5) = 1.03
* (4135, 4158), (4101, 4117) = 1.10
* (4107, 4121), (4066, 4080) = 1.05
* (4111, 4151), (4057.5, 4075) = 1.08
